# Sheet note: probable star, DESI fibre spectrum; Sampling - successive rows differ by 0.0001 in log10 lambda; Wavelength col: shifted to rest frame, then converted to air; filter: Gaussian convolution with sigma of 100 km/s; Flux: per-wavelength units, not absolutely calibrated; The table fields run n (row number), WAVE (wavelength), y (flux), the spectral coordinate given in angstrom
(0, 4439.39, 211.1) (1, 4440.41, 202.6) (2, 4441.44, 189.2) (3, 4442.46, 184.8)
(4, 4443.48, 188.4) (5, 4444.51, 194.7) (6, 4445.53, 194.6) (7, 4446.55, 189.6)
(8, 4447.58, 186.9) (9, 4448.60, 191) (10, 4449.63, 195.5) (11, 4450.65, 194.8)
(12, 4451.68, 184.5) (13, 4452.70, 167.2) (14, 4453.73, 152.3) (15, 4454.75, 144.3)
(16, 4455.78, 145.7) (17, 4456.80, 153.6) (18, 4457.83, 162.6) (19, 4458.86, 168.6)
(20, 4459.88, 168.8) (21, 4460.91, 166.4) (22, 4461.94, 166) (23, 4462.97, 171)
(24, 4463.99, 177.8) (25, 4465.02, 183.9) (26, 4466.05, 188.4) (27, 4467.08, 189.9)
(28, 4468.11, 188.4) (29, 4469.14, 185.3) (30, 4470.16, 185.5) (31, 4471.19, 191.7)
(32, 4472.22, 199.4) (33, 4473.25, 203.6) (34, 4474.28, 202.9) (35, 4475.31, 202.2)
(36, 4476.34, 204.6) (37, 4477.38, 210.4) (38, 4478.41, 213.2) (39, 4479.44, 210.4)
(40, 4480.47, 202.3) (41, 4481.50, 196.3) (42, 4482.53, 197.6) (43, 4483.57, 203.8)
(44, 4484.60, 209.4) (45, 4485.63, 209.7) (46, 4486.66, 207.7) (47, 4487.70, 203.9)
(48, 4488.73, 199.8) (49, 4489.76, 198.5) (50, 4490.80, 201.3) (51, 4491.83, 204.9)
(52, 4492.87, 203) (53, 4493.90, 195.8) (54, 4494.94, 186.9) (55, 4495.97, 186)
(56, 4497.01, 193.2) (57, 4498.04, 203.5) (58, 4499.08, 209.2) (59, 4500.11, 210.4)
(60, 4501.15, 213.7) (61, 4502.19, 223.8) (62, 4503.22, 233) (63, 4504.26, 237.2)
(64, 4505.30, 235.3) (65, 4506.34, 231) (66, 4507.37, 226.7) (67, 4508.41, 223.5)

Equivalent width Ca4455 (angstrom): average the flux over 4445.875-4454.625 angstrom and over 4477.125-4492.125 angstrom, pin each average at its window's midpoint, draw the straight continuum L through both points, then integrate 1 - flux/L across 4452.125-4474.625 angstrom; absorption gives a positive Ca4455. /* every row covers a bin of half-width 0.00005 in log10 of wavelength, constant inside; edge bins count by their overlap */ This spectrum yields 1.8 angstrom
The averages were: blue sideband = 181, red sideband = 205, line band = 176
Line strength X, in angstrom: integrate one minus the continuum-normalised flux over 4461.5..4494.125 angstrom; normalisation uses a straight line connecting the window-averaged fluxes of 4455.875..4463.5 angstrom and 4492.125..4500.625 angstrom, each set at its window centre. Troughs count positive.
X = -2.9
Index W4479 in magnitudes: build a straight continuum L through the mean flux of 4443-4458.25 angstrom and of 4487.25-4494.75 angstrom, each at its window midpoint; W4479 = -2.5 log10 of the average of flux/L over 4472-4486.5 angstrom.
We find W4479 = -0.063 mag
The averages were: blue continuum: 176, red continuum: 200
